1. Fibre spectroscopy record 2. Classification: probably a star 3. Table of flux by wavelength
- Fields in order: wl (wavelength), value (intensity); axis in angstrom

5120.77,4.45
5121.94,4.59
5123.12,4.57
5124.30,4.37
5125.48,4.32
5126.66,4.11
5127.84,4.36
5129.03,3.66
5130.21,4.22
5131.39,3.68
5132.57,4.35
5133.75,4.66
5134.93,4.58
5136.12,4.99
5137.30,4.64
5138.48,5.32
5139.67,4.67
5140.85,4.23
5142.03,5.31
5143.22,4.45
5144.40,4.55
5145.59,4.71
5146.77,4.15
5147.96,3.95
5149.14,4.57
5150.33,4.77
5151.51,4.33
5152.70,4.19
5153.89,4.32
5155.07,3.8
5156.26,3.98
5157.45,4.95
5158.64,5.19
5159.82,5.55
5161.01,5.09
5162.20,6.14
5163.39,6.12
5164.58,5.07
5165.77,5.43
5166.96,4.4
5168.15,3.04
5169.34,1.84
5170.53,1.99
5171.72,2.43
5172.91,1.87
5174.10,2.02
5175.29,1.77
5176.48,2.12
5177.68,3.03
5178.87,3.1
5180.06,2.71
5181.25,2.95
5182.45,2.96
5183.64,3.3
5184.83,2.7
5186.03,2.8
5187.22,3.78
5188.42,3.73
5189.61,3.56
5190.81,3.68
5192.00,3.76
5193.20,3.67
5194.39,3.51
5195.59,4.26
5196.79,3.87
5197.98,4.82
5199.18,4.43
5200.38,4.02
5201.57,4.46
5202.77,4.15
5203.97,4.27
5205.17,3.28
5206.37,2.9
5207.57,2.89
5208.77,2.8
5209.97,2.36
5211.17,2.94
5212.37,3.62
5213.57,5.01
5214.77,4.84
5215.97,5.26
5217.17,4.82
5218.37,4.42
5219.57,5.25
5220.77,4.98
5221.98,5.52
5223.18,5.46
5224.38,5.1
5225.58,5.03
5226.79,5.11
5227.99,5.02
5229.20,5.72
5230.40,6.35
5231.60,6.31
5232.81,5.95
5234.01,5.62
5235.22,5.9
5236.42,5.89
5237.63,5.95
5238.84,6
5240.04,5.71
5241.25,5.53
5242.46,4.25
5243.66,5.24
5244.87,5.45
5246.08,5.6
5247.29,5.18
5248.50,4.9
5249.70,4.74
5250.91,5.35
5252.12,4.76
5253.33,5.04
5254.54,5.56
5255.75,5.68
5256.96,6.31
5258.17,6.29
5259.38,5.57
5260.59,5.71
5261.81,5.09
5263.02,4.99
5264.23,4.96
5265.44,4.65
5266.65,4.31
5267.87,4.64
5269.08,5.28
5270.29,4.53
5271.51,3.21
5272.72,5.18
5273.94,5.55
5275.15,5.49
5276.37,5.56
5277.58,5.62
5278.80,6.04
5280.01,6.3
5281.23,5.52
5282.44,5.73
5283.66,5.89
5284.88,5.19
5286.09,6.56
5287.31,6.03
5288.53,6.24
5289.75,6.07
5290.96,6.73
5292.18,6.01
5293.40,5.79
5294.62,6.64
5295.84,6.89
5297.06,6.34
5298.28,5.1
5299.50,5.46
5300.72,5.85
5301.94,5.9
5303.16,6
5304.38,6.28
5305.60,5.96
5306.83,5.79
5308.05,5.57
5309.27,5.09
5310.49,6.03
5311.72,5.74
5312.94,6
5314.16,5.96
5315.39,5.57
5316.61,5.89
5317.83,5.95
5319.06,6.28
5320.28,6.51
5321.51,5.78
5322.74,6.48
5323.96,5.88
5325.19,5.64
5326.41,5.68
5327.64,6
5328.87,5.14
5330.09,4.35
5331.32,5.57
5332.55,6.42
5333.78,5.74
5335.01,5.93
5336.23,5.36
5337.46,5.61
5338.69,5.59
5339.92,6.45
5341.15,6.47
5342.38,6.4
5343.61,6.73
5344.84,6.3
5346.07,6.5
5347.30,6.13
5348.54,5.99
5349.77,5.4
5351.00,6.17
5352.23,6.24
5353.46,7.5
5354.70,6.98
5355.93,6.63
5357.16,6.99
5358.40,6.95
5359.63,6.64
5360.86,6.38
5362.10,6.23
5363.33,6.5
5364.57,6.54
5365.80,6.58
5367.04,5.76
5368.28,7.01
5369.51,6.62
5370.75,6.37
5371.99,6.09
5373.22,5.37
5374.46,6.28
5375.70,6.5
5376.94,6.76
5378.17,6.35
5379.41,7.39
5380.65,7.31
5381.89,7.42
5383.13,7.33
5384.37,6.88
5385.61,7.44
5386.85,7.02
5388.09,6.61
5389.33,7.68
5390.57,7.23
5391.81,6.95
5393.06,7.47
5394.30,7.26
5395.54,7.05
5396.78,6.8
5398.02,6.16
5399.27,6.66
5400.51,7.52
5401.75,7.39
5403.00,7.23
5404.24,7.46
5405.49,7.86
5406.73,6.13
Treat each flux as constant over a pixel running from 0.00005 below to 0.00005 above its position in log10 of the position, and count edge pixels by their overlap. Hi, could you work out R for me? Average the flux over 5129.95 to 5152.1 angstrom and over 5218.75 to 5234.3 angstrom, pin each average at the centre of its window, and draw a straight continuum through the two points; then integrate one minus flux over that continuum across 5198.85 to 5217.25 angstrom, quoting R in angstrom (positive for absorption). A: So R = 5.0 angstrom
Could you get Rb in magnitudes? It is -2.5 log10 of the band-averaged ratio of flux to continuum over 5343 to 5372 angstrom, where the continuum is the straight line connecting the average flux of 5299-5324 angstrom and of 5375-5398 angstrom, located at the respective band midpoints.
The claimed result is 0.02 mag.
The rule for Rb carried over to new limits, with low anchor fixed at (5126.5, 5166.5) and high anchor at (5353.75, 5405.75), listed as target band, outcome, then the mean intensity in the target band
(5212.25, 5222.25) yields 0.09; 4.9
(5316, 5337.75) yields 0.10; 5.79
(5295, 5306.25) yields 0.02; 5.99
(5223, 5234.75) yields -0.03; 5.58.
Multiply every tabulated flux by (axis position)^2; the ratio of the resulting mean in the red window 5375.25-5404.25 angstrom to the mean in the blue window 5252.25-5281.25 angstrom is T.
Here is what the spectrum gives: 1.4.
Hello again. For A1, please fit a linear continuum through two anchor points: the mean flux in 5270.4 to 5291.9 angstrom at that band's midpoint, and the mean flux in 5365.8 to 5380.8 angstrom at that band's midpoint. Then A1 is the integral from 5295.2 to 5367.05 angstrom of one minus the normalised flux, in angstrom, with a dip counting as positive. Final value 0.4 angstrom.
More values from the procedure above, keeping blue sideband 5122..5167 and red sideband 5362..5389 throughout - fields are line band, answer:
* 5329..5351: 1.5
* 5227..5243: -0.8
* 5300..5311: 0.4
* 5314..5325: 0.3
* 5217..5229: 0.5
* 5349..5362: -0.1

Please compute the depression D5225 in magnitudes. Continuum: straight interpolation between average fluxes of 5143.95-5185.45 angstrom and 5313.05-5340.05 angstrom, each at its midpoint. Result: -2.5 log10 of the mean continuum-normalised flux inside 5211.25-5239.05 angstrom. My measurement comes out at -0.16 mag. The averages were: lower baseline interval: 3.8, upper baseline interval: 5.8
